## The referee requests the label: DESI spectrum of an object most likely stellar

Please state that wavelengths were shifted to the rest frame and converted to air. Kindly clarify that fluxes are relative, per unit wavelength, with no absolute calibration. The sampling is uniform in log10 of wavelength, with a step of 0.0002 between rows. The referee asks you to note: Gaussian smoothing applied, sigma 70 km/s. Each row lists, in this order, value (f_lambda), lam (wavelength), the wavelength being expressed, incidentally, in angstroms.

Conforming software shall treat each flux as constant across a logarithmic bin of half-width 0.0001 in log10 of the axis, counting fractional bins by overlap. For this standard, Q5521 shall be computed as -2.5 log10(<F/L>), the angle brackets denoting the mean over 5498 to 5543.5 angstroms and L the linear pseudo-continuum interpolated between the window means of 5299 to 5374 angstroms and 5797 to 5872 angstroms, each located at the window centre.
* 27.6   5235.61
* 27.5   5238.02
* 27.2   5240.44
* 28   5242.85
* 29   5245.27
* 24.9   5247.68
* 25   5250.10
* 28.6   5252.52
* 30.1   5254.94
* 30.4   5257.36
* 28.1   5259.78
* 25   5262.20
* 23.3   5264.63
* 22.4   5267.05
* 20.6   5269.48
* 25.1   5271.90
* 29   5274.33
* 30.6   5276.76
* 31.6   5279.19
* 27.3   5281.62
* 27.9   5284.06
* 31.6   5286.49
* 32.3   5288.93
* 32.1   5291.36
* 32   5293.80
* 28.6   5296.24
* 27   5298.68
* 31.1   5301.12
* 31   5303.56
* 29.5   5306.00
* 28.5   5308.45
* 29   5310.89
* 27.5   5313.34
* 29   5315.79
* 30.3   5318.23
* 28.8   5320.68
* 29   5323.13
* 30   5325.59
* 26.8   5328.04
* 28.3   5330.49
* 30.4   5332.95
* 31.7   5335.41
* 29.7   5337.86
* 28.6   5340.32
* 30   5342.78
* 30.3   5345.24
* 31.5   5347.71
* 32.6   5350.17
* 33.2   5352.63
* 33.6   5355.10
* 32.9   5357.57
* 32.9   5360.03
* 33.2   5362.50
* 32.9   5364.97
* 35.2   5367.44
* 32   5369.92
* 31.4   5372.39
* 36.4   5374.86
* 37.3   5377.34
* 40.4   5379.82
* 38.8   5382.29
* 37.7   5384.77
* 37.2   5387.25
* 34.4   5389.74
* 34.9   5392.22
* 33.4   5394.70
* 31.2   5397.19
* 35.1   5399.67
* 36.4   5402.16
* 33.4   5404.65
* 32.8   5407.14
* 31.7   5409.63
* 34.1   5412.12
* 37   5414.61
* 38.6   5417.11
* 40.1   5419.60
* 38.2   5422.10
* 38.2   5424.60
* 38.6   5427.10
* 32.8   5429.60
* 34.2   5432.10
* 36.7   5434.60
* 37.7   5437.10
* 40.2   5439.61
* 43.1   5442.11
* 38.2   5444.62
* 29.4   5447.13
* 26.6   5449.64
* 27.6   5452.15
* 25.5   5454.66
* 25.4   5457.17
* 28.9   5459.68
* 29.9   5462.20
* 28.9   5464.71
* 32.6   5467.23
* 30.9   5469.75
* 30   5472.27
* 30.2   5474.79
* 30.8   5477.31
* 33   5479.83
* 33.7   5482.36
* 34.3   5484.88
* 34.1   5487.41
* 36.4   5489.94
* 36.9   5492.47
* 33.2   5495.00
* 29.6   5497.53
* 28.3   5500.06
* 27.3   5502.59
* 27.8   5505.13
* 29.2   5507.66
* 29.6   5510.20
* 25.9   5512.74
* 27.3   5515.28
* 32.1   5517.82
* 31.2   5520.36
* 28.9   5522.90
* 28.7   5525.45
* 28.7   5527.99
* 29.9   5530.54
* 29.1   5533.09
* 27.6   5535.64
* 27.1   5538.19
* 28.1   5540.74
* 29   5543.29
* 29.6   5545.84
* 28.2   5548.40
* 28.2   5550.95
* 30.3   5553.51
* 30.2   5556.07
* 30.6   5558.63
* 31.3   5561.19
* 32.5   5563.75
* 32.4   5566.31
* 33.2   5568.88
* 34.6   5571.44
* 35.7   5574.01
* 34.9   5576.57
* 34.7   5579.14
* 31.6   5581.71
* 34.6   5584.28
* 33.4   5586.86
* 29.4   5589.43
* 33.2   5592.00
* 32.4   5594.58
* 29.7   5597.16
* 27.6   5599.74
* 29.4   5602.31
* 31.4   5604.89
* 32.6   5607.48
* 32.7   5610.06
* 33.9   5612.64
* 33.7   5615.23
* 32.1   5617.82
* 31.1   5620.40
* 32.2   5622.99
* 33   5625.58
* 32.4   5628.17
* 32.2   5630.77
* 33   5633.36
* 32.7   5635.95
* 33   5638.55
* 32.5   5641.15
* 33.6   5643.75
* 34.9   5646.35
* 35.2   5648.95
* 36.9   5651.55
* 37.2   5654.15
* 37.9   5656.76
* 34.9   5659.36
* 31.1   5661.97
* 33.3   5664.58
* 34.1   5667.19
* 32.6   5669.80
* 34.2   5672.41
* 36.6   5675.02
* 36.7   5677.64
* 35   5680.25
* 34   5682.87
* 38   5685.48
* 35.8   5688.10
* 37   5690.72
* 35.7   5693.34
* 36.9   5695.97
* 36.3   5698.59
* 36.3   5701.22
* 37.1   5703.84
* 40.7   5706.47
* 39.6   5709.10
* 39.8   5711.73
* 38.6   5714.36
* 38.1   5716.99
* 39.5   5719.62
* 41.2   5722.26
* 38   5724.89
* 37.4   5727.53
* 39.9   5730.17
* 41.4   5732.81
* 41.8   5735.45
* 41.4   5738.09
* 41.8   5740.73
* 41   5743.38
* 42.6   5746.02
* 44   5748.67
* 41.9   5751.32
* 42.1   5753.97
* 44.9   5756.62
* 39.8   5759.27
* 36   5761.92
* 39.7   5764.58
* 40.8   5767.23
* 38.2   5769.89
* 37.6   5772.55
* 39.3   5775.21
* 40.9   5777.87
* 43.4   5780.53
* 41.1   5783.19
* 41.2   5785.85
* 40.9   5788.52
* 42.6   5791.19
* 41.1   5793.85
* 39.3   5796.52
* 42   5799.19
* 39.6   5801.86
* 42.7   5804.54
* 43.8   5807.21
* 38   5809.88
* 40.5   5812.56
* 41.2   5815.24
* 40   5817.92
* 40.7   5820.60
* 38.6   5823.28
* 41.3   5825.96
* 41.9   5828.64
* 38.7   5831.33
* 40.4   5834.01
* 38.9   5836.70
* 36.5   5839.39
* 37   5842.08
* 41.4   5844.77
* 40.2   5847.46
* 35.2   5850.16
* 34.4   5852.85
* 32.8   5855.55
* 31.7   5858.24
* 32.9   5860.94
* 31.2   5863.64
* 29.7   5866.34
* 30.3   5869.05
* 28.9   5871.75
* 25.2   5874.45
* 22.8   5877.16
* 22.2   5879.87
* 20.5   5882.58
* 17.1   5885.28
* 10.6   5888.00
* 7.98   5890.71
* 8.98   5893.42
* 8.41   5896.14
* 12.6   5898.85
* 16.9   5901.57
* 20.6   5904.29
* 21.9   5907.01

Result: 0.16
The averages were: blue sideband 30.7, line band 28.7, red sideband 37.6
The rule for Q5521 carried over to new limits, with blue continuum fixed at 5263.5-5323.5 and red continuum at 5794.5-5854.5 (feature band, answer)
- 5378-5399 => -0.18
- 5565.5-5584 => 0.02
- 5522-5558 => 0.17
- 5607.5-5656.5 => 0.07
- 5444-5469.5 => 0.10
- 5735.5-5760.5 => -0.11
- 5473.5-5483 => 0.02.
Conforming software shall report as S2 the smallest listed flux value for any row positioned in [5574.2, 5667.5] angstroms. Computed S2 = 27.6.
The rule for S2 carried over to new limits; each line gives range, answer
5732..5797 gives 36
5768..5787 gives 37.6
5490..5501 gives 28.3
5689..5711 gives 35.7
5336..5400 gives 28.6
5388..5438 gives 31.2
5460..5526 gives 25.9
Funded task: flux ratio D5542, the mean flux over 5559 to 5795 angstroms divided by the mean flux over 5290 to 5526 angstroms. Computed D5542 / 1.1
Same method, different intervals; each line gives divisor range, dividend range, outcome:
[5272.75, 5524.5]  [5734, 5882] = 1.19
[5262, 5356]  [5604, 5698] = 1.17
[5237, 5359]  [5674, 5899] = 1.24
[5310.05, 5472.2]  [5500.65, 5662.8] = 0.96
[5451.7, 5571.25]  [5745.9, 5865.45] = 1.31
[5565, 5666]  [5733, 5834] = 1.24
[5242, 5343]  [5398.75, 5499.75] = 1.18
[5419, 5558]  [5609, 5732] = 1.13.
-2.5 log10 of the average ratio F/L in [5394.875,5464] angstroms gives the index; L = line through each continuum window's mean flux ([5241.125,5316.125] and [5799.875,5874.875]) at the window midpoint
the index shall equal -0.12 mag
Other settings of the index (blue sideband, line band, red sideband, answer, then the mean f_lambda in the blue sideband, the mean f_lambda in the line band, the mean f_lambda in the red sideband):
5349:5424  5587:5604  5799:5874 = 0.181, 35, 30.5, 37.3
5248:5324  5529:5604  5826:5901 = -0.098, 28.4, 31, 28.2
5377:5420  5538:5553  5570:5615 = 0.165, 35.7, 28.6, 32.5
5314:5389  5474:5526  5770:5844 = 0.134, 32.4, 30.9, 40.3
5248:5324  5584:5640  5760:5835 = 0.129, 28.4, 32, 40.4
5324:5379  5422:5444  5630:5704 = -0.155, 31.9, 37.7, 35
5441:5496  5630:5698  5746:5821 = 0.077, 31.8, 34.8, 40.9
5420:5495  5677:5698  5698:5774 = 0.077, 33.3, 36.1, 39.9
